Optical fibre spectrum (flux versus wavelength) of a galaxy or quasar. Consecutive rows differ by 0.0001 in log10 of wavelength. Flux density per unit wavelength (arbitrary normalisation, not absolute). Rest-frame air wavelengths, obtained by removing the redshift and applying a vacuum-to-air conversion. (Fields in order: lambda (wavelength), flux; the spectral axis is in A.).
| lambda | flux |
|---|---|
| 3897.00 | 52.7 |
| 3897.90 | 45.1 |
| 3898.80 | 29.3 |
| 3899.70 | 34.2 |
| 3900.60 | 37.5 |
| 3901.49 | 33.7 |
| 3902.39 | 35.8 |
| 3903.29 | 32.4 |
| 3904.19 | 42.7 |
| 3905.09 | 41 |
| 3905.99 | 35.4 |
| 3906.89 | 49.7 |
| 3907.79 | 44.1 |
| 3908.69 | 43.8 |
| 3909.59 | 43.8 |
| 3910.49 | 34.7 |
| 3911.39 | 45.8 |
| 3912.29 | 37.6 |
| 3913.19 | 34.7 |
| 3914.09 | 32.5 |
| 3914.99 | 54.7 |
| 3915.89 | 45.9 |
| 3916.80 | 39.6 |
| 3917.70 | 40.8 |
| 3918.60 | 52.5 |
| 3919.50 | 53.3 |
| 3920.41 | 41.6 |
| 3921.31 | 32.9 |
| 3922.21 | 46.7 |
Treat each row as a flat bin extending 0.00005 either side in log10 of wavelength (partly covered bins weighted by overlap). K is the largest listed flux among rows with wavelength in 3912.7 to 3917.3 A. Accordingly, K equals 54.7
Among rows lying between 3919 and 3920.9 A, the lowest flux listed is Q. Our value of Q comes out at 41.6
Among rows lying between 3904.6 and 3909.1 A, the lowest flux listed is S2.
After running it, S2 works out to 35.4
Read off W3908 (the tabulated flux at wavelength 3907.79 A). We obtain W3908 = 44.1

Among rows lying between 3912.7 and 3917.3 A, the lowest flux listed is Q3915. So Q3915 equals 32.5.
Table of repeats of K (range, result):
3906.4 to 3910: 49.7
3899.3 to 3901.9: 37.5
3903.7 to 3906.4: 42.7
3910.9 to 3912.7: 45.8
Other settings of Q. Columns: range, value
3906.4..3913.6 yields 34.7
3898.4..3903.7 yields 29.3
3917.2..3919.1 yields 40.8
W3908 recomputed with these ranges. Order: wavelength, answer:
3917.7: 40.8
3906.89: 49.7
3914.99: 54.7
